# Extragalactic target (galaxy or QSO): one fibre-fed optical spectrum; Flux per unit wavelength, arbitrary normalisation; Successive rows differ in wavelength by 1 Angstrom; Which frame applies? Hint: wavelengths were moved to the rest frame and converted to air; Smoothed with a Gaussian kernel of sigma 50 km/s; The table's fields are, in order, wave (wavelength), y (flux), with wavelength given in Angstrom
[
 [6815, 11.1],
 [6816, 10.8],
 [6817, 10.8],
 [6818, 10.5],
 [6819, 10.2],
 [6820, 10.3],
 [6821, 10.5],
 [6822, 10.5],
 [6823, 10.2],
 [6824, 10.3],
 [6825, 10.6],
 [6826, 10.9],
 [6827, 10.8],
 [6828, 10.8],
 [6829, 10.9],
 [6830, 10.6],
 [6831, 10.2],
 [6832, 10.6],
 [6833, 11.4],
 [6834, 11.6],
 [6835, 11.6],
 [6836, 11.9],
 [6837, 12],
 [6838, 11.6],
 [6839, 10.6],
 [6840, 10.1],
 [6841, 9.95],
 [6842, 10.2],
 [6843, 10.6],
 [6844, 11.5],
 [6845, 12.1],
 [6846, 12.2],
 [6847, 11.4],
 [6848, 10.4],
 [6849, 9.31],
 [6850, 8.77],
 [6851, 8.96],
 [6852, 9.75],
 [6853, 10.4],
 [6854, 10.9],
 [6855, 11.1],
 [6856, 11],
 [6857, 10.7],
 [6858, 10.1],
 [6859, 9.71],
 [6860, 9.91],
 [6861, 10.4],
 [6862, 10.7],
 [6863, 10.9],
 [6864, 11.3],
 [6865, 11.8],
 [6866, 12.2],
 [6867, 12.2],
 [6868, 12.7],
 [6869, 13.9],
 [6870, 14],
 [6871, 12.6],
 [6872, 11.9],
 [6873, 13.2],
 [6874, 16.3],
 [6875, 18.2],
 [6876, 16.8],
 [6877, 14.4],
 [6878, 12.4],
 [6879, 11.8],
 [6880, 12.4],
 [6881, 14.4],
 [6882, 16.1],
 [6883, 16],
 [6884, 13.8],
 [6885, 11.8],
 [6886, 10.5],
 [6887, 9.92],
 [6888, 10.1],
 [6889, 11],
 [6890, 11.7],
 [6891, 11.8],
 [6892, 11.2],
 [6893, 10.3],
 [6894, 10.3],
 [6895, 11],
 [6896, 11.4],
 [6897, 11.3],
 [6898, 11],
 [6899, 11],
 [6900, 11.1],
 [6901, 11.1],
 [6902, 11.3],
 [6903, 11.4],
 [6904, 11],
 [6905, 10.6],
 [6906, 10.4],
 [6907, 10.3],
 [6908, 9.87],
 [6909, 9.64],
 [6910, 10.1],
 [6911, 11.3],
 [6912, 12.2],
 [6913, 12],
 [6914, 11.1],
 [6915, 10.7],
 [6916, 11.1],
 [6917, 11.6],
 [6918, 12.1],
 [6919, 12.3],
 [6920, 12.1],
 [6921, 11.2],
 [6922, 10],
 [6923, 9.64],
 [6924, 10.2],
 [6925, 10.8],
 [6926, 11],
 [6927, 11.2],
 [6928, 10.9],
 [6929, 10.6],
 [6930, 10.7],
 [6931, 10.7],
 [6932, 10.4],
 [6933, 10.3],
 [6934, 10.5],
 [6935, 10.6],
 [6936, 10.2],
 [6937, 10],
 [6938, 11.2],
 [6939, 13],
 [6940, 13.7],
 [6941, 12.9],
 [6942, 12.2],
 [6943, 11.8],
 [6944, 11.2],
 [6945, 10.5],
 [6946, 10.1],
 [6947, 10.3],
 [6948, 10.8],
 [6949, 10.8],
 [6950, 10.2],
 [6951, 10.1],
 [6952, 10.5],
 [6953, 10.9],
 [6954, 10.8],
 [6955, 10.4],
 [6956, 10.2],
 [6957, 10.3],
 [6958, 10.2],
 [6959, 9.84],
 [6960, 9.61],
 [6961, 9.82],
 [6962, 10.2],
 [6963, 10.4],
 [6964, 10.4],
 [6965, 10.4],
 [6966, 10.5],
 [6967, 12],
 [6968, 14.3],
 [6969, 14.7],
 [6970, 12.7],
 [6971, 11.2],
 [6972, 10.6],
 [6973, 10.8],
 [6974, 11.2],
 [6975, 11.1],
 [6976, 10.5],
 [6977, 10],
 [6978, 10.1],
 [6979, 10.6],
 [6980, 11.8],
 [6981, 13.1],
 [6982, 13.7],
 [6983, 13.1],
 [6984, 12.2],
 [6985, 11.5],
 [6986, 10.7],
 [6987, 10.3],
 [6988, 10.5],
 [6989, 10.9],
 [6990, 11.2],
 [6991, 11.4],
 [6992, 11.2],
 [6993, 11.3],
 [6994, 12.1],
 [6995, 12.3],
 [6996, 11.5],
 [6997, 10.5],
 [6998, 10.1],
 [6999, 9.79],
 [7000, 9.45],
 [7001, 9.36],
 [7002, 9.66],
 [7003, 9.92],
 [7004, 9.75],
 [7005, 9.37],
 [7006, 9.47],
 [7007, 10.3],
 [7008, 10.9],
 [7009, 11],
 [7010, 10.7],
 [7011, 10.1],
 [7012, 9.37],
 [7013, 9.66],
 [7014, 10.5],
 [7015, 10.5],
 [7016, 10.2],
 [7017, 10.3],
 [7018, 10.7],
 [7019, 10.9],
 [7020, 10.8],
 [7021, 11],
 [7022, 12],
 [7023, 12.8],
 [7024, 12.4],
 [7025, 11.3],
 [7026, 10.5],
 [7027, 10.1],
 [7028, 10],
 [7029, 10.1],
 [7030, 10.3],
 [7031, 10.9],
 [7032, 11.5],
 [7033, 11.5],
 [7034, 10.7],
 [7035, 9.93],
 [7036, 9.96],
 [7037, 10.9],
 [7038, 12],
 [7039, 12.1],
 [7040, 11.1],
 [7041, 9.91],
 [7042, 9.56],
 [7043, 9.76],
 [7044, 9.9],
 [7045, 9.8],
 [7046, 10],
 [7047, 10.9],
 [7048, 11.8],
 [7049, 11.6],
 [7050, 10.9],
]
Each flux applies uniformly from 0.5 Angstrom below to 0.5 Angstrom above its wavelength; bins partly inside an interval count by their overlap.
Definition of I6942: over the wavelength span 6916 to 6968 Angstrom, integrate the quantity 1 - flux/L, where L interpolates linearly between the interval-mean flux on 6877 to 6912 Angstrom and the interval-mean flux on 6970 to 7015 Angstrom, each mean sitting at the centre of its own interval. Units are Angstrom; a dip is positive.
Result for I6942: 1.41 Angstrom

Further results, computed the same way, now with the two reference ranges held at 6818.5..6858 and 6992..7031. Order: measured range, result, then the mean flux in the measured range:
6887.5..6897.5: -0.3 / 11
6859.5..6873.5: -1.7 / 12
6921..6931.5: 0.0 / 10.6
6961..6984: -2.0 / 11.5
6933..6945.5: -1.0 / 11.4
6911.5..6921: -0.9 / 11.7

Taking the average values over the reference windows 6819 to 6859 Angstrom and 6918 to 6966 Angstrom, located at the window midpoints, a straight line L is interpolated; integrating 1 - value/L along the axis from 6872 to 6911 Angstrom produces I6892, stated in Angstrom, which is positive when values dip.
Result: -4.7 Angstrom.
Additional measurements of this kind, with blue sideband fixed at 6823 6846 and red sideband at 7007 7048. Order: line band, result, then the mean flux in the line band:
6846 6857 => 0.6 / 10.3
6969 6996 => -1.8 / 11.5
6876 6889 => -2.4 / 12.9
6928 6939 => 0.2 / 10.7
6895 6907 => -0.2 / 11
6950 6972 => -0.3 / 10.9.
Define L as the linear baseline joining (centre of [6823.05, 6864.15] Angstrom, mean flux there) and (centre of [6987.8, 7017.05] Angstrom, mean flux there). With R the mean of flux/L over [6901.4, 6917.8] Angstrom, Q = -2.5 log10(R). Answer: -0.035 mag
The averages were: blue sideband 10.7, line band 10.9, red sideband 10.4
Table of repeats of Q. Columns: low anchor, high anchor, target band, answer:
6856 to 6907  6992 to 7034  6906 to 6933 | 0.07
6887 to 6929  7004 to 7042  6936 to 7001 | -0.03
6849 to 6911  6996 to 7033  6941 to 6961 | 0.04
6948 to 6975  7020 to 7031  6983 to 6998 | -0.03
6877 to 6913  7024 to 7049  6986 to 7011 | 0.04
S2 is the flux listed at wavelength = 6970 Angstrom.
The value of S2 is 12.7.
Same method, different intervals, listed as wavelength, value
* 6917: 11.6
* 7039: 12.1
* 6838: 11.6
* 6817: 10.8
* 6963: 10.4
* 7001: 9.36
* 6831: 10.2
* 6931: 10.7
